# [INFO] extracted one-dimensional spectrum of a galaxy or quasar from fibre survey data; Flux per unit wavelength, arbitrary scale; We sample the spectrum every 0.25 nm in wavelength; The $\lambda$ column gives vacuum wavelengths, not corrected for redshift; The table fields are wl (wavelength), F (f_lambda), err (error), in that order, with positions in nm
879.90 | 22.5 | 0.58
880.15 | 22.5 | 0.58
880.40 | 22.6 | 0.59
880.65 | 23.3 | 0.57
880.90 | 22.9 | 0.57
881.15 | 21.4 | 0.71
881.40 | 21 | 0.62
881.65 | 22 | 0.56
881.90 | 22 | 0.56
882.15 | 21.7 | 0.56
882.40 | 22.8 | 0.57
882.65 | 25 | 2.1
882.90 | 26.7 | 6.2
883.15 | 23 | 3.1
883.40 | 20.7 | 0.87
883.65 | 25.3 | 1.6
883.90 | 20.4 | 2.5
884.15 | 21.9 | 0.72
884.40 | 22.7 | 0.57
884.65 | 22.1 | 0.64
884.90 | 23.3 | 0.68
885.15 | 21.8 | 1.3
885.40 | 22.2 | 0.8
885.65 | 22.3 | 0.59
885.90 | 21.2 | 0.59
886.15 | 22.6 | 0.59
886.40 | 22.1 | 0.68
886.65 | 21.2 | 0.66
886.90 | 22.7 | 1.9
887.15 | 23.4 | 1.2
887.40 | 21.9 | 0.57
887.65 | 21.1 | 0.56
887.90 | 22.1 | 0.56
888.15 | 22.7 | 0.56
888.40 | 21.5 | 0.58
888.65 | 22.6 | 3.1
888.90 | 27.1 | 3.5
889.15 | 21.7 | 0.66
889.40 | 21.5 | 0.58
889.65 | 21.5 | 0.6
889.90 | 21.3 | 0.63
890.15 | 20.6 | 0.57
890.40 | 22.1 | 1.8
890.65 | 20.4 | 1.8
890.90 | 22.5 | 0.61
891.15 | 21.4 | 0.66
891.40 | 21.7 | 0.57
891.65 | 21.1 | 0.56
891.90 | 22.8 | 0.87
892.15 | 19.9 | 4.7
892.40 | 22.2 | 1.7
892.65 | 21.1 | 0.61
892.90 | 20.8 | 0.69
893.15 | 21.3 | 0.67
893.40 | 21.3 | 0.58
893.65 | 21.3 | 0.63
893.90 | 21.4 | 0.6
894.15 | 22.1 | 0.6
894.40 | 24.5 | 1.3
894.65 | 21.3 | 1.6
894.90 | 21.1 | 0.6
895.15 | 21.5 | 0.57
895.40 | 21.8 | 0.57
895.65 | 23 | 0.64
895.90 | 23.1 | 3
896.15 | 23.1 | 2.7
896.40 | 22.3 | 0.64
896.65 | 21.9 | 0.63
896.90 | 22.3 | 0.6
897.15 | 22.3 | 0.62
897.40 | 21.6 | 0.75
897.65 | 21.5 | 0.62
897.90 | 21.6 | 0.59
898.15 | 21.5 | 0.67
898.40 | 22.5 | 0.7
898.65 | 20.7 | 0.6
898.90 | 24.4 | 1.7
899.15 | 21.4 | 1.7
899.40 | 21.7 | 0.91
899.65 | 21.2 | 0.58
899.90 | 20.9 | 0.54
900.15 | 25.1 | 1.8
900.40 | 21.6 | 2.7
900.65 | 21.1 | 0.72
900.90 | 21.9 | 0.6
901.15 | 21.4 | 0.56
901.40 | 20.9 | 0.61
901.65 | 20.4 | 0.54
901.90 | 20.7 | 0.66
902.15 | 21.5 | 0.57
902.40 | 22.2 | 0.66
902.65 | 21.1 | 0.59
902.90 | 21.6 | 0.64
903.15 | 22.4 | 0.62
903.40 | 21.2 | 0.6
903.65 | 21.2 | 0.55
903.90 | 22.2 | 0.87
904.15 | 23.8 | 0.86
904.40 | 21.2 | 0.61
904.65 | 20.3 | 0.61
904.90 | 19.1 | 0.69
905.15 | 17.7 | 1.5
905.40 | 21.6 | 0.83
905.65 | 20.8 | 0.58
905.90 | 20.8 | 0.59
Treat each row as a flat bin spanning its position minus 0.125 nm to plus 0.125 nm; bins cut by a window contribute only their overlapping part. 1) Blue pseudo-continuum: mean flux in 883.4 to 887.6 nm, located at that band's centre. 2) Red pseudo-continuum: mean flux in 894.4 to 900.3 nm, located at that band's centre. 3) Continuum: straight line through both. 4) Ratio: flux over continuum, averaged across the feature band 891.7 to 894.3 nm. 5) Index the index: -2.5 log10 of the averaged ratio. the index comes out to 0.04 mag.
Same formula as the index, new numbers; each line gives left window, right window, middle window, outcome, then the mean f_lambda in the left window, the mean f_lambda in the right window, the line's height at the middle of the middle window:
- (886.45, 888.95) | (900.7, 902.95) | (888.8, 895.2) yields 0.019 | 22.5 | 21.3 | 22.1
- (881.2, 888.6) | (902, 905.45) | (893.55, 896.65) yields -0.023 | 22.4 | 21.2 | 21.7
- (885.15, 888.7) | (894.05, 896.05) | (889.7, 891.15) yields 0.040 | 22.1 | 22.3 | 22.2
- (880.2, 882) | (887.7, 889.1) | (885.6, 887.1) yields 0.034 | 22.2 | 23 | 22.8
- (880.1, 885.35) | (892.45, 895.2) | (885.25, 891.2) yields 0.002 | 22.6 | 21.6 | 22.1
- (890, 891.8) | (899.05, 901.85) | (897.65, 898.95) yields -0.020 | 21.4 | 21.6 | 21.5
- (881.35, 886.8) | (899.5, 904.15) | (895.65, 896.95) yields -0.034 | 22.5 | 21.6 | 21.9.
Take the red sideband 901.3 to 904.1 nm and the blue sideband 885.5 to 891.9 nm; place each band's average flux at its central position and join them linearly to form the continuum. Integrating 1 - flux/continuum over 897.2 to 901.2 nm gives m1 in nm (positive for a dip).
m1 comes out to -0.05 nm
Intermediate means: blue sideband 22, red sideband 21.5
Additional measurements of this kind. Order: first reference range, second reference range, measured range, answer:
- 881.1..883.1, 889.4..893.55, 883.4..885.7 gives 0.01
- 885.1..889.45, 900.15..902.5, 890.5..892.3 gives 0.05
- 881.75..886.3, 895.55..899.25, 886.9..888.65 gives 0.03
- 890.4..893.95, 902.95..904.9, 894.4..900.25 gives -0.17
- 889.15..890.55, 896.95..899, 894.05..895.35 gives -0.02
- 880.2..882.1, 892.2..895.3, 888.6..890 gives -0.05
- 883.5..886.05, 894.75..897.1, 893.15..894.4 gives 0.02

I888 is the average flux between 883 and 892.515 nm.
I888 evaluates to 22.1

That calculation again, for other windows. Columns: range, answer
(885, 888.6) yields 22.1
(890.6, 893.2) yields 21.4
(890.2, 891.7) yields 21.5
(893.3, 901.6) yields 22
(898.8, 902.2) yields 21.7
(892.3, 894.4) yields 21.6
